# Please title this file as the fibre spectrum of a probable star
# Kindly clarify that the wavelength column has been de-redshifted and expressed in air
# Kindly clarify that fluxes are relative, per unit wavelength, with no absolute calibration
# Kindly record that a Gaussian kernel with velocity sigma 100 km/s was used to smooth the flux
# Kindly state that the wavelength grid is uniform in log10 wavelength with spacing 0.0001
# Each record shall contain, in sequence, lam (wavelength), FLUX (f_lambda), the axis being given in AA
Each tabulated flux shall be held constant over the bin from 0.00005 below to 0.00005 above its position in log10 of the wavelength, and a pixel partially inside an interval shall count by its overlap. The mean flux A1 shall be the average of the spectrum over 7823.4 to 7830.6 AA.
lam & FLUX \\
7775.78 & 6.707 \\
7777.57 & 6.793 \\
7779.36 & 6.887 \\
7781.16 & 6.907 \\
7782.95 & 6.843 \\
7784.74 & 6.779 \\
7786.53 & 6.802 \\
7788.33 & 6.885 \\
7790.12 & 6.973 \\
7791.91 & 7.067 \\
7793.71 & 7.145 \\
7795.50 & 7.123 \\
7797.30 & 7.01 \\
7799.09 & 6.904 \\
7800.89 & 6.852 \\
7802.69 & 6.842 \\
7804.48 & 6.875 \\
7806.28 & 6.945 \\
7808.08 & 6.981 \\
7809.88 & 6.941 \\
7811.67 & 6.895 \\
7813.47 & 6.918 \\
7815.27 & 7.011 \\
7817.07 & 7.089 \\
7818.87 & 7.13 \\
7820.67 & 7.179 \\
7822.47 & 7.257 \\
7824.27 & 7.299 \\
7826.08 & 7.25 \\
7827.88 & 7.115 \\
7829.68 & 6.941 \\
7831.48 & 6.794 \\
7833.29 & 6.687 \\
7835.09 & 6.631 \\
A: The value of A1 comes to 7.15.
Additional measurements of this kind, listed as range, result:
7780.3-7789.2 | 6.84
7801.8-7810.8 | 6.92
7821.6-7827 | 7.26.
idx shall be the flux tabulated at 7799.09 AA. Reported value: 6.904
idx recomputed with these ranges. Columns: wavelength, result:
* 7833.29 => 6.687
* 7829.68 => 6.941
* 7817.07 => 7.089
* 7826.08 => 7.25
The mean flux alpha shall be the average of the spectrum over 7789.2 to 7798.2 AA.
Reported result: 7.07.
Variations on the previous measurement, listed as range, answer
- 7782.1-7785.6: 6.82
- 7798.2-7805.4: 6.87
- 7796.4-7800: 6.96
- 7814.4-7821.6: 7.1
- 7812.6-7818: 7.01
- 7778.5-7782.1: 6.88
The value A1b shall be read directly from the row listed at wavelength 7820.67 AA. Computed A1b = 7.179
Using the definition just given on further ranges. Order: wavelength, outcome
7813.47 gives 6.918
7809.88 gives 6.941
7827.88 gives 7.115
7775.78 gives 6.707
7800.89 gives 6.852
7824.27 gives 7.299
